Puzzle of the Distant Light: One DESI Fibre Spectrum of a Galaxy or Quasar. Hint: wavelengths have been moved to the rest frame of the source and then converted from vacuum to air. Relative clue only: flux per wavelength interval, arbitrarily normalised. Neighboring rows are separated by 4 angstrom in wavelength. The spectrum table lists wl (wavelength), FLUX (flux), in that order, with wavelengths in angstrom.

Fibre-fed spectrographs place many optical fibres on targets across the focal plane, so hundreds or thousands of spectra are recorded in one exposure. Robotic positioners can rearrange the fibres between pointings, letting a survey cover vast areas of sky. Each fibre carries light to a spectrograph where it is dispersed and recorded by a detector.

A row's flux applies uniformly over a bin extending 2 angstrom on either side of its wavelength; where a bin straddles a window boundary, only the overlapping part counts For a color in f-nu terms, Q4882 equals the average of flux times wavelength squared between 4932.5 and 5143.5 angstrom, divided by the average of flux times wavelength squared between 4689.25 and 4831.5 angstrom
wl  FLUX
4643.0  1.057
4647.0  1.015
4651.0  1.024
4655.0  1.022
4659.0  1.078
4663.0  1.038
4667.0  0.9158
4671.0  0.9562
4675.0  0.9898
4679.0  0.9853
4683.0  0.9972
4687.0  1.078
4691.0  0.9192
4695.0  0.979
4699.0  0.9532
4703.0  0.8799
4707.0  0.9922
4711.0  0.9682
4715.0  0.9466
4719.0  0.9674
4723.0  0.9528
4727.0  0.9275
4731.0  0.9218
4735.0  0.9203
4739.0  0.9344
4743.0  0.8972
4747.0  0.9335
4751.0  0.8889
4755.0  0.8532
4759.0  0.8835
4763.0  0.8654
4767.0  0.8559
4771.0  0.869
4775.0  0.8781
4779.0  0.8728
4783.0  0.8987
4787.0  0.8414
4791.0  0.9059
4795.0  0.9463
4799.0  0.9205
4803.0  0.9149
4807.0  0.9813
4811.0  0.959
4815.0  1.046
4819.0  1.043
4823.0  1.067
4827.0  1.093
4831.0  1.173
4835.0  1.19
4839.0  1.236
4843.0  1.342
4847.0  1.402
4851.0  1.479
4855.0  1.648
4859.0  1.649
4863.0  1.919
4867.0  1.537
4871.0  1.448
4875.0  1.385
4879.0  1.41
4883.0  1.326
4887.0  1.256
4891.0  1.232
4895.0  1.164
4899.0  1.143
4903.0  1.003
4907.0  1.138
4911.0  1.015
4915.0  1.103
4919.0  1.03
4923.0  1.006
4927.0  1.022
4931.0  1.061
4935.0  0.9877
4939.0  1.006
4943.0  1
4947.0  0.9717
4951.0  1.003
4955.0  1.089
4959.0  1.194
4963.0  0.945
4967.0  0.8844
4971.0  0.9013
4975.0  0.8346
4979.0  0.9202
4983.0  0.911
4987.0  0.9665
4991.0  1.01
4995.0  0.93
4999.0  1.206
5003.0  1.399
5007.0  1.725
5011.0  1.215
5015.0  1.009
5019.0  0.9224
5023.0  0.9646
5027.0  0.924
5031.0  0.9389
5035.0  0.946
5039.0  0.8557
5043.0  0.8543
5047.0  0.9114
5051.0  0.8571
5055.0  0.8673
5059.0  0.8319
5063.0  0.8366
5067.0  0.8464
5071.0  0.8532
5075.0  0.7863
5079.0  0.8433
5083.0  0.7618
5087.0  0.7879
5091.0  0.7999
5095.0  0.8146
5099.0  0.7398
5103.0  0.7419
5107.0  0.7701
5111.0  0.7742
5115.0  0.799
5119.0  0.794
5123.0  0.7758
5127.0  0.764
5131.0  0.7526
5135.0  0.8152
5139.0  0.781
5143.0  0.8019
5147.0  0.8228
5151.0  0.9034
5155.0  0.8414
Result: 1.1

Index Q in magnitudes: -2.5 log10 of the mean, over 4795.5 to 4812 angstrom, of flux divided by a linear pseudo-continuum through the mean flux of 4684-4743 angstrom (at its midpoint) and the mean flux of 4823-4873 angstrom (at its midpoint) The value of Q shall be 0.31 mag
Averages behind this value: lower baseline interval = 0.952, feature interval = 0.943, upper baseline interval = 1.41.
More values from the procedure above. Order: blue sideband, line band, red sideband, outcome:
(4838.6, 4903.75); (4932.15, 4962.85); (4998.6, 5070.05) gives 0.17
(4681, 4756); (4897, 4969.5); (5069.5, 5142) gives -0.20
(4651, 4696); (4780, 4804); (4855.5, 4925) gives 0.27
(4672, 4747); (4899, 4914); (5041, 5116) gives -0.21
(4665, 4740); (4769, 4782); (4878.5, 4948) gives 0.15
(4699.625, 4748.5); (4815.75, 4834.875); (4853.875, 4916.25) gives 0.08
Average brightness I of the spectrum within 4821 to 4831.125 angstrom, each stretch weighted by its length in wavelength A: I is 1.1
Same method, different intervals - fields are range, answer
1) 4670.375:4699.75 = 0.985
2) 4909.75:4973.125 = 1.01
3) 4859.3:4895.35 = 1.43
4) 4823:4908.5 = 1.34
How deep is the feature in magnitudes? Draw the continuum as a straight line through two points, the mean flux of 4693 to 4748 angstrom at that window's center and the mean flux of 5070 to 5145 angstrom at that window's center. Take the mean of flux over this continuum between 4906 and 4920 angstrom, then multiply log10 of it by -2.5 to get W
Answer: -0.23 mag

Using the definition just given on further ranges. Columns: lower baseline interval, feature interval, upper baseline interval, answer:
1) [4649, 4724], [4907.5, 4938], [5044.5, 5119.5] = -0.18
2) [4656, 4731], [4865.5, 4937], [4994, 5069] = -0.19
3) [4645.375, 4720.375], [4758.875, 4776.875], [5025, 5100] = 0.10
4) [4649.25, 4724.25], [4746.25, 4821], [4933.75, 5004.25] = 0.09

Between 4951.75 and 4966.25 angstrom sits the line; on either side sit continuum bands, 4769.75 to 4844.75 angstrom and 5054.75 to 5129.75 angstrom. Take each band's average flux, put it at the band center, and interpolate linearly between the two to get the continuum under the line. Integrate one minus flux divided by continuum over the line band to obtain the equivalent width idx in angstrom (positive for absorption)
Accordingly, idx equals -2.5 angstrom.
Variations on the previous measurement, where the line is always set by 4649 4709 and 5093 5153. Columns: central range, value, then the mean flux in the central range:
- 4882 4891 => -3.8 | 1.27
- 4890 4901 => -3.5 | 1.17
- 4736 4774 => 2.6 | 0.887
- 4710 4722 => 0.1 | 0.959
